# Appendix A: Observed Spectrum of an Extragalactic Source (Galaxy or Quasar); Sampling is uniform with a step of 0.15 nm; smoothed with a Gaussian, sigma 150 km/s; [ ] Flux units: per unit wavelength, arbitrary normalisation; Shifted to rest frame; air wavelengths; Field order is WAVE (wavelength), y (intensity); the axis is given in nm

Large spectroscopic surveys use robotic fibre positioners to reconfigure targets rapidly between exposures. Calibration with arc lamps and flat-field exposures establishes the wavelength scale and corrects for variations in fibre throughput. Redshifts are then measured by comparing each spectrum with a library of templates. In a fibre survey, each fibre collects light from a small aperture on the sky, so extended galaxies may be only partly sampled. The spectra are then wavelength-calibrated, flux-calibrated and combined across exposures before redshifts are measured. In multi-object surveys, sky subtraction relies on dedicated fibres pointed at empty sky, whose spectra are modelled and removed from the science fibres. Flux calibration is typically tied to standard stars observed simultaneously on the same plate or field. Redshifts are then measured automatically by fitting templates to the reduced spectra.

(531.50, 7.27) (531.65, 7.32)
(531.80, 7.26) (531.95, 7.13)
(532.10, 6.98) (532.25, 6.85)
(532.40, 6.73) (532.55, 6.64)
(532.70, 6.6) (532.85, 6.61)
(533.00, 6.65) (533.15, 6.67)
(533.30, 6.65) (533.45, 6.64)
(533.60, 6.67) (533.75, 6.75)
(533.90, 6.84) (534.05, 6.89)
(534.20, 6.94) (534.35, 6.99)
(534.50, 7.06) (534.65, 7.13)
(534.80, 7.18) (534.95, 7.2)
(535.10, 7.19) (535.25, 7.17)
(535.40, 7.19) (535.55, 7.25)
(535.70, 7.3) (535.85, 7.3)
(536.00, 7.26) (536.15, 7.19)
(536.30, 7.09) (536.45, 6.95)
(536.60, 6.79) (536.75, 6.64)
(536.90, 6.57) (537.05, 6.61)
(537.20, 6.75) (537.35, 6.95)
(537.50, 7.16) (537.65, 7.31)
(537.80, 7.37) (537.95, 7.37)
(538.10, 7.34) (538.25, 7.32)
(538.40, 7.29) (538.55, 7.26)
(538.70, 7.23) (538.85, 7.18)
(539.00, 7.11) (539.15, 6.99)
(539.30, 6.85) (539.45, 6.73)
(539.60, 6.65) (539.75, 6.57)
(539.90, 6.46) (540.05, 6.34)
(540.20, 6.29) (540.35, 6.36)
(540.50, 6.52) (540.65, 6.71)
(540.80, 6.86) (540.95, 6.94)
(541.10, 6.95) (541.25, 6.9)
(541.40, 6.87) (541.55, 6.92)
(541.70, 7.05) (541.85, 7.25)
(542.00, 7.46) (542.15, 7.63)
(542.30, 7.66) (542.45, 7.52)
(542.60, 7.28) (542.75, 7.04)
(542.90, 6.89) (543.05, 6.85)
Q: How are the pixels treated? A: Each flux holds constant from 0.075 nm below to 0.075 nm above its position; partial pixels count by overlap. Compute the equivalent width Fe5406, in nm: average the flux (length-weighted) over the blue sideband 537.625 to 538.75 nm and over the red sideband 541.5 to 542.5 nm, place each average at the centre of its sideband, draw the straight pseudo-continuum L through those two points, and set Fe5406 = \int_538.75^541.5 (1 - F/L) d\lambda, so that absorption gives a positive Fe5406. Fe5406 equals 0.22 nm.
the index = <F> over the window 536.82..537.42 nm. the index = 6.72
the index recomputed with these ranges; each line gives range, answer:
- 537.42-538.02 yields 7.3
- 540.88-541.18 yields 6.94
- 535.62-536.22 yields 7.26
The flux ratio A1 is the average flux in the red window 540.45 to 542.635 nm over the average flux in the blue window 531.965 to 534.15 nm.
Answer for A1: 1.05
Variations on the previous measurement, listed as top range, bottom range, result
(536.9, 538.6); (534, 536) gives 1.00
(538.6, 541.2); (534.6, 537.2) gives 0.96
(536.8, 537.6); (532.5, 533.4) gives 1.03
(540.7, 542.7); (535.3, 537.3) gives 1.03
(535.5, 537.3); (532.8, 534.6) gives 1.03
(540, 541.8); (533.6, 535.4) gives 0.96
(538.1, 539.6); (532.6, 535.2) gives 1.03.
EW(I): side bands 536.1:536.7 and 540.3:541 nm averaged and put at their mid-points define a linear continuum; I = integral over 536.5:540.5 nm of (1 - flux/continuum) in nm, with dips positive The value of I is -0.04 nm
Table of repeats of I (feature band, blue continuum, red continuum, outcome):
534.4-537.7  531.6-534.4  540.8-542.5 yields -0.050 nm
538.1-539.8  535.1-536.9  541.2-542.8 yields 0.030 nm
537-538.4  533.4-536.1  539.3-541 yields -0.072 nm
